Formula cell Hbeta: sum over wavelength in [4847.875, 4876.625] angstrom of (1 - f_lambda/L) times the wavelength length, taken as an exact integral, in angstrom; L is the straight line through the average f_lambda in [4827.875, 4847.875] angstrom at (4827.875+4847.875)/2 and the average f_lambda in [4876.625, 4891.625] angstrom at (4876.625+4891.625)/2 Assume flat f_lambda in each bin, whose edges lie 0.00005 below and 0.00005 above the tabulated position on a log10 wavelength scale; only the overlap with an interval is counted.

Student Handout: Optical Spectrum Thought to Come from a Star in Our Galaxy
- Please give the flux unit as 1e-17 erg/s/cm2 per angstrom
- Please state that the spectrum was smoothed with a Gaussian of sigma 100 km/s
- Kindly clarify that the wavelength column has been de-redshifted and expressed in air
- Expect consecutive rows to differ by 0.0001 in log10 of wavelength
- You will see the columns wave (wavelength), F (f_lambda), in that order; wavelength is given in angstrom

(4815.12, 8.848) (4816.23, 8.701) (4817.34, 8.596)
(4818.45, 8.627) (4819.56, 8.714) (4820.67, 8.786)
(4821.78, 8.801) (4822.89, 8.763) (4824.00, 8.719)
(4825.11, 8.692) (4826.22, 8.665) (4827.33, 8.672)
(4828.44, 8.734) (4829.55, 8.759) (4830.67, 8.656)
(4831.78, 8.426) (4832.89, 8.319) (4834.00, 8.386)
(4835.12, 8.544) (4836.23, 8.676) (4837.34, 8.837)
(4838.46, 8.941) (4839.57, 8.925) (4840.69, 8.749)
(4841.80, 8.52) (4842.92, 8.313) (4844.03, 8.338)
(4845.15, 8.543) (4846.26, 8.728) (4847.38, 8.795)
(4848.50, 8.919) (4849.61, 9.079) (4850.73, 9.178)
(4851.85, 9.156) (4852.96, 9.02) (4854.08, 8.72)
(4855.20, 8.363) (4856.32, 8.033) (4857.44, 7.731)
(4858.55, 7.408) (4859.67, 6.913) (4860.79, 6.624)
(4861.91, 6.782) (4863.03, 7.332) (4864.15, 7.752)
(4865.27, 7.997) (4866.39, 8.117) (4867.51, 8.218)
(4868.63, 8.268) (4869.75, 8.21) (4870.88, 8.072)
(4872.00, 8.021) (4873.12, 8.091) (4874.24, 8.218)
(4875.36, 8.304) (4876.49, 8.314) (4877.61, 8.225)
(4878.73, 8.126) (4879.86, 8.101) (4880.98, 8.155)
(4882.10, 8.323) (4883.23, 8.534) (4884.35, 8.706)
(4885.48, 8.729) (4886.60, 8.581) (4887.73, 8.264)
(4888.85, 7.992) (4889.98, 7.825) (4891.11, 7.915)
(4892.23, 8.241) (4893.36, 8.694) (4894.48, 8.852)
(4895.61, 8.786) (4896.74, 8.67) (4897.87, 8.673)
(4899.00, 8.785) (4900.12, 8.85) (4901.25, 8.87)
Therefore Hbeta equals 1.12 angstrom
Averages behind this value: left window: 8.62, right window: 8.27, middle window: 8.11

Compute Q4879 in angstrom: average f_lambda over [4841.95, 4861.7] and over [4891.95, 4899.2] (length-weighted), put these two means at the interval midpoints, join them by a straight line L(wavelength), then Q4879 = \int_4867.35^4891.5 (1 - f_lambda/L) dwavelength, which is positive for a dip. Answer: 0.86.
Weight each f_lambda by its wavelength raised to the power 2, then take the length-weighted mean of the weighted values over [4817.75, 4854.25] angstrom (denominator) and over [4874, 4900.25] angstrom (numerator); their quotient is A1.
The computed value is 1.0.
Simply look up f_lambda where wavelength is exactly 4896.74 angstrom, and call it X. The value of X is 8.67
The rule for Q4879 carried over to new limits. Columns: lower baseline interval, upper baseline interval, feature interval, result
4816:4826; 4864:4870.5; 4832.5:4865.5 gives 0.1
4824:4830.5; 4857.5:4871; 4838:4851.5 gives -0.9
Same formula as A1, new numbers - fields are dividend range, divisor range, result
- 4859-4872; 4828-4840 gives 0.90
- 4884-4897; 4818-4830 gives 0.99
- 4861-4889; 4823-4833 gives 0.96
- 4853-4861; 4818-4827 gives 0.91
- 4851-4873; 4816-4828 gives 0.93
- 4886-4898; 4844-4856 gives 0.97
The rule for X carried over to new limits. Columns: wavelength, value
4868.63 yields 8.268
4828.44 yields 8.734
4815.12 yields 8.848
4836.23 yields 8.676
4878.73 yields 8.126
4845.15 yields 8.543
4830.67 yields 8.656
